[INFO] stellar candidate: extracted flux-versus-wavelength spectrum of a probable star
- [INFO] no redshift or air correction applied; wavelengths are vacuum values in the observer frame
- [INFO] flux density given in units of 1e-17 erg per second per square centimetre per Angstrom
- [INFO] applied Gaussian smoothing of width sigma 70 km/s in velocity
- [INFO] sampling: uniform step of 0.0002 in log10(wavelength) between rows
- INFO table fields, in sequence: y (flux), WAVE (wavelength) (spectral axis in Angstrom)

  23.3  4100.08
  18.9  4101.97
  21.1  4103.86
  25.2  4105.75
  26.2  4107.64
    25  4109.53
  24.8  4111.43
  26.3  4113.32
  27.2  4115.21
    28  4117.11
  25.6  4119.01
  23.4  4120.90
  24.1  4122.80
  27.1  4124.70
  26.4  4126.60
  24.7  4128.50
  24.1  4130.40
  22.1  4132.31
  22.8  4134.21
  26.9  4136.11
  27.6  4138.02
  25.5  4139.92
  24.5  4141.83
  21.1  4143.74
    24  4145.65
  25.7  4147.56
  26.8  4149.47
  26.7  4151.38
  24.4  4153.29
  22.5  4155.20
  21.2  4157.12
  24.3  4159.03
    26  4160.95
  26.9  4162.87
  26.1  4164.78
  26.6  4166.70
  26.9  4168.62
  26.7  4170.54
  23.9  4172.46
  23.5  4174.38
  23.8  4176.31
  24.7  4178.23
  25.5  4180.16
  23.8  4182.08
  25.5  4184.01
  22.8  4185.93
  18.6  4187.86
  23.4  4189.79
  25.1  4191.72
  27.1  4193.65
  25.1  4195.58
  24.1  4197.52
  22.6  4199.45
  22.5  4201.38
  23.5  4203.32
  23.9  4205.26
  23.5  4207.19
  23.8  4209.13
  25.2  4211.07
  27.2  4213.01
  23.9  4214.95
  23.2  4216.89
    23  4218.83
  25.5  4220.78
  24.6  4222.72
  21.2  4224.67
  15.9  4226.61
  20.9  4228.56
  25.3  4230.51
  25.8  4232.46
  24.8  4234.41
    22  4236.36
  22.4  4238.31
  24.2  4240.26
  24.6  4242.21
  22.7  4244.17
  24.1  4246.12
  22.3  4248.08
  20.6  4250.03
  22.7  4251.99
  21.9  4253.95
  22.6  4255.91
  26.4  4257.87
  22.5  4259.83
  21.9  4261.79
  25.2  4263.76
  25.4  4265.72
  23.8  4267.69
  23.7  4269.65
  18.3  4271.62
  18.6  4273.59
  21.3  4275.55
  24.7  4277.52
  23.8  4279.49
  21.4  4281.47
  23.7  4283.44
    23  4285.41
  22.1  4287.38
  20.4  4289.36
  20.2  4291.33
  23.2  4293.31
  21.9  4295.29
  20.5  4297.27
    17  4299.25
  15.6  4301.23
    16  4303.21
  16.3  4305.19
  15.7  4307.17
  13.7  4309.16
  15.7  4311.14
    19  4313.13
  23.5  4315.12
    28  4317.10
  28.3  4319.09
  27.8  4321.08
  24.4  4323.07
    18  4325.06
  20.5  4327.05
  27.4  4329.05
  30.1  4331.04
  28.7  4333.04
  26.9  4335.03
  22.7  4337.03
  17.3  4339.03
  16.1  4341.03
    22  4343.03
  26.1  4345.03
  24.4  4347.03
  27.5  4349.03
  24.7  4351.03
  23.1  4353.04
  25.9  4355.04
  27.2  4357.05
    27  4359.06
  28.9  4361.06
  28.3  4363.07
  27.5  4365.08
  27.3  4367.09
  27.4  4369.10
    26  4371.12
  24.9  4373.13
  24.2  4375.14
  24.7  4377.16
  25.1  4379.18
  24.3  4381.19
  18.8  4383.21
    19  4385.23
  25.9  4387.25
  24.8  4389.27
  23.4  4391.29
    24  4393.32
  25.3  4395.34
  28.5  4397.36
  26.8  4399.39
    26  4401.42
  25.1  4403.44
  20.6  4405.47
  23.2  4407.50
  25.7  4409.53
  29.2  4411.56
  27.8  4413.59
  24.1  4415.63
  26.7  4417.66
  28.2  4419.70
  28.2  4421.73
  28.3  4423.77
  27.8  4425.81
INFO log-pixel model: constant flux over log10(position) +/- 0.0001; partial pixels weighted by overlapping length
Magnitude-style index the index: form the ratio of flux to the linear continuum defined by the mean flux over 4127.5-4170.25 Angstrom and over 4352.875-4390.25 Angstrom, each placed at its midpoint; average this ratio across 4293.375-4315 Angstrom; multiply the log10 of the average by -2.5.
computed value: 0.39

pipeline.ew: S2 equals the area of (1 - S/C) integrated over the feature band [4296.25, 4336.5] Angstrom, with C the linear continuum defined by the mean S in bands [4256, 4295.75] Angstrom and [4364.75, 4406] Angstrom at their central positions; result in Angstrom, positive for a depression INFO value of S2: 3.00 Angstrom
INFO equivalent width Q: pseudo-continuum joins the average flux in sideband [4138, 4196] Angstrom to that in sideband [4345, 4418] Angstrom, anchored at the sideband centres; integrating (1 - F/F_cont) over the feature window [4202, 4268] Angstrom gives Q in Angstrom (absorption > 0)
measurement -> 3.9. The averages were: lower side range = 24.7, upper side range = 25.4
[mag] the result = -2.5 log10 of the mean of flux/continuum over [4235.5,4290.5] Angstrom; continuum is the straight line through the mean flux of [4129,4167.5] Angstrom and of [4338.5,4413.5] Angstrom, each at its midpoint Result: 0.10 mag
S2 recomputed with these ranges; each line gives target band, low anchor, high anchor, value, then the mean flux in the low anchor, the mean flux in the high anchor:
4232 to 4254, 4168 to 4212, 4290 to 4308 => -1.8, 24.1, 18.6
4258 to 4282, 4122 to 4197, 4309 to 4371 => 1.9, 24.7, 24.5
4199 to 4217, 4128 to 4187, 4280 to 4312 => -1.0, 24.8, 19.2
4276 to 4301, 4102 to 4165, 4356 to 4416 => 3.5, 24.9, 25.4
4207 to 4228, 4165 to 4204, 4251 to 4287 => 0.4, 24.3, 22.8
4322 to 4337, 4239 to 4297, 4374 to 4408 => -1.0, 22.6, 24.1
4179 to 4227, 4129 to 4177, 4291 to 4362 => 0.9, 24.8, 22.6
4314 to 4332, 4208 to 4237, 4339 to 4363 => -0.7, 23.5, 24.6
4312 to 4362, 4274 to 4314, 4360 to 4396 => -4.9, 19.7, 25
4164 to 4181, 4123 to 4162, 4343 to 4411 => -0.4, 24.7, 25.2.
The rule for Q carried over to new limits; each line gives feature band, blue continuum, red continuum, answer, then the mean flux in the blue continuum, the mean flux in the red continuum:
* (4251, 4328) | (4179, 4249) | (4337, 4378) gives 8.90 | 23.6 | 25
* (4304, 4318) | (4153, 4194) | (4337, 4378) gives 3.44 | 24.5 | 25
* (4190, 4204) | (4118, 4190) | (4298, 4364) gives -0.02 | 24.7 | 22.8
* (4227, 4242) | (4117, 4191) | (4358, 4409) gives 0.88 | 24.7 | 25.1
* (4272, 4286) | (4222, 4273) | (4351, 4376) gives 0.98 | 22.9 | 26.4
